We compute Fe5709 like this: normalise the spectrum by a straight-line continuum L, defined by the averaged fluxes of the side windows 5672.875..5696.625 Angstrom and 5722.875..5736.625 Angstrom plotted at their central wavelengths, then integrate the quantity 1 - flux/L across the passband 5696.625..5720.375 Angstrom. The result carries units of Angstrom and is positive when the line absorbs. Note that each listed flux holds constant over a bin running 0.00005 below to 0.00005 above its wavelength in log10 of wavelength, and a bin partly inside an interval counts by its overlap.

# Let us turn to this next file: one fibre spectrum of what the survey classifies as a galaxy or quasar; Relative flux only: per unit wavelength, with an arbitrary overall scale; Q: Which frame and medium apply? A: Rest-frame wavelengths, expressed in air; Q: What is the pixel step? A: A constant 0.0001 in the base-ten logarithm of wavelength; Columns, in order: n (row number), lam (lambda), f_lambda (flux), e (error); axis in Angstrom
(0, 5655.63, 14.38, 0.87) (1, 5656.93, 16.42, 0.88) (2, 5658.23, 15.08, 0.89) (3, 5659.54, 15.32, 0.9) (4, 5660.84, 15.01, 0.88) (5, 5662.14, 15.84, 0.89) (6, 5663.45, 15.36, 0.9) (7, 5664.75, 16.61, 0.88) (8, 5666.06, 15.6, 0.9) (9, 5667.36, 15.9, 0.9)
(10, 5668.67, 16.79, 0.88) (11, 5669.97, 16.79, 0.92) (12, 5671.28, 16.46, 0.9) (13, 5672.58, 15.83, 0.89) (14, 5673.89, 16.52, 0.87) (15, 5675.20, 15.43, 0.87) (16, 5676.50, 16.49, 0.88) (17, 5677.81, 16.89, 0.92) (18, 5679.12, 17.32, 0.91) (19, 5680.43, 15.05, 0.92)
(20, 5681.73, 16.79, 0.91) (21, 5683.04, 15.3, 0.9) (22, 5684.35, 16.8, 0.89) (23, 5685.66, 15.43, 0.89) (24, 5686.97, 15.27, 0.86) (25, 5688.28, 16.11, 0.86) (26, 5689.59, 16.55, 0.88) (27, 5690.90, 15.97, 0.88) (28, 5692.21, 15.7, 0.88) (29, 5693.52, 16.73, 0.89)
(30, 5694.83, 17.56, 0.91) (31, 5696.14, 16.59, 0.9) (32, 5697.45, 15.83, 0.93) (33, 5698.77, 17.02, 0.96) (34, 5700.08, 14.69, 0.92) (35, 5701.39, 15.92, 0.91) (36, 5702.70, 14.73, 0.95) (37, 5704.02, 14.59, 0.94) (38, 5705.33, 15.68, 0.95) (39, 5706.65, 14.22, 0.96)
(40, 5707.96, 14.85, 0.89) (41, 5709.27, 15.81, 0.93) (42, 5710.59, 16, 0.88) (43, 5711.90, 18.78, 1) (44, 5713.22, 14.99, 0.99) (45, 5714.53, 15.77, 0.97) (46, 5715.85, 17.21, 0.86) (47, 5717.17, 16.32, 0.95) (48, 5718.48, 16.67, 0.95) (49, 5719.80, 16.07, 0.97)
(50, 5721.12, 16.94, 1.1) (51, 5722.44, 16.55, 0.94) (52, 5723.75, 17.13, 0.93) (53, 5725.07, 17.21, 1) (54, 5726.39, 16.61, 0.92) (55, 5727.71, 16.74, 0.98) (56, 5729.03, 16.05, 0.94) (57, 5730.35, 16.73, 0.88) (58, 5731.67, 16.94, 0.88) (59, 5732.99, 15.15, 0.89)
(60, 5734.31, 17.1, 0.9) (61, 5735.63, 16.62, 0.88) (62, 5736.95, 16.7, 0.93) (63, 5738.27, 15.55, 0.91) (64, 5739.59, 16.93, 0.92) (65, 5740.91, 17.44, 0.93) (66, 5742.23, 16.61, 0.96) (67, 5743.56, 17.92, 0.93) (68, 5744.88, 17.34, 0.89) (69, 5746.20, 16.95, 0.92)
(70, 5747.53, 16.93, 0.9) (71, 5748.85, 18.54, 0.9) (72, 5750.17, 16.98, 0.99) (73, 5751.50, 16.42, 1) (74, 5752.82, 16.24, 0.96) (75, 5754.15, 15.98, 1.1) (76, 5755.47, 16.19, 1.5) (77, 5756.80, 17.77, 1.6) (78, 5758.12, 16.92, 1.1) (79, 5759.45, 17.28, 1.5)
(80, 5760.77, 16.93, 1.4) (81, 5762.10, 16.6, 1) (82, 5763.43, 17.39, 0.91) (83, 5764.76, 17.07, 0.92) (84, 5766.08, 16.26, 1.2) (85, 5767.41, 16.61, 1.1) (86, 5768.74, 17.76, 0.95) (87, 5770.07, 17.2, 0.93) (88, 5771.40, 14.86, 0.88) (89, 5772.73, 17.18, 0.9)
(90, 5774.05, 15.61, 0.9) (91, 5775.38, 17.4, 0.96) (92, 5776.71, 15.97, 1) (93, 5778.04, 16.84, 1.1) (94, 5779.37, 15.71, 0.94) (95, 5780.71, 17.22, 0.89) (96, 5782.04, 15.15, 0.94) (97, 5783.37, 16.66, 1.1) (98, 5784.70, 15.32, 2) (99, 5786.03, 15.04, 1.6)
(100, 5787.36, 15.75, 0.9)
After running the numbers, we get 0.87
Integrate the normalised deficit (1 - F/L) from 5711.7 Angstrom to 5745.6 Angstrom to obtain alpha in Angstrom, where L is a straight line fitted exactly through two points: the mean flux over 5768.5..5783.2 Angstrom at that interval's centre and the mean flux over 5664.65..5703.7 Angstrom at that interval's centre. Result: -0.8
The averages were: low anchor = 16.1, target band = 16.7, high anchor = 16.4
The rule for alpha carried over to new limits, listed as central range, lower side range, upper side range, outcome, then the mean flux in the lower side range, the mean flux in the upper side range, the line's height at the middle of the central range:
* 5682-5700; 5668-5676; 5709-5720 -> 0.2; 16.3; 16.4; 16.4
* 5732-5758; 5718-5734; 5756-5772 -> -0.1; 16.6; 16.9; 16.7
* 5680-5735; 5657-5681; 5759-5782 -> 0.4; 16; 16.7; 16.3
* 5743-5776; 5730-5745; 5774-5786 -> -0.9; 16.7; 16.2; 16.4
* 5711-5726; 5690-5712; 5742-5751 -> -0.2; 15.9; 17.3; 16.4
